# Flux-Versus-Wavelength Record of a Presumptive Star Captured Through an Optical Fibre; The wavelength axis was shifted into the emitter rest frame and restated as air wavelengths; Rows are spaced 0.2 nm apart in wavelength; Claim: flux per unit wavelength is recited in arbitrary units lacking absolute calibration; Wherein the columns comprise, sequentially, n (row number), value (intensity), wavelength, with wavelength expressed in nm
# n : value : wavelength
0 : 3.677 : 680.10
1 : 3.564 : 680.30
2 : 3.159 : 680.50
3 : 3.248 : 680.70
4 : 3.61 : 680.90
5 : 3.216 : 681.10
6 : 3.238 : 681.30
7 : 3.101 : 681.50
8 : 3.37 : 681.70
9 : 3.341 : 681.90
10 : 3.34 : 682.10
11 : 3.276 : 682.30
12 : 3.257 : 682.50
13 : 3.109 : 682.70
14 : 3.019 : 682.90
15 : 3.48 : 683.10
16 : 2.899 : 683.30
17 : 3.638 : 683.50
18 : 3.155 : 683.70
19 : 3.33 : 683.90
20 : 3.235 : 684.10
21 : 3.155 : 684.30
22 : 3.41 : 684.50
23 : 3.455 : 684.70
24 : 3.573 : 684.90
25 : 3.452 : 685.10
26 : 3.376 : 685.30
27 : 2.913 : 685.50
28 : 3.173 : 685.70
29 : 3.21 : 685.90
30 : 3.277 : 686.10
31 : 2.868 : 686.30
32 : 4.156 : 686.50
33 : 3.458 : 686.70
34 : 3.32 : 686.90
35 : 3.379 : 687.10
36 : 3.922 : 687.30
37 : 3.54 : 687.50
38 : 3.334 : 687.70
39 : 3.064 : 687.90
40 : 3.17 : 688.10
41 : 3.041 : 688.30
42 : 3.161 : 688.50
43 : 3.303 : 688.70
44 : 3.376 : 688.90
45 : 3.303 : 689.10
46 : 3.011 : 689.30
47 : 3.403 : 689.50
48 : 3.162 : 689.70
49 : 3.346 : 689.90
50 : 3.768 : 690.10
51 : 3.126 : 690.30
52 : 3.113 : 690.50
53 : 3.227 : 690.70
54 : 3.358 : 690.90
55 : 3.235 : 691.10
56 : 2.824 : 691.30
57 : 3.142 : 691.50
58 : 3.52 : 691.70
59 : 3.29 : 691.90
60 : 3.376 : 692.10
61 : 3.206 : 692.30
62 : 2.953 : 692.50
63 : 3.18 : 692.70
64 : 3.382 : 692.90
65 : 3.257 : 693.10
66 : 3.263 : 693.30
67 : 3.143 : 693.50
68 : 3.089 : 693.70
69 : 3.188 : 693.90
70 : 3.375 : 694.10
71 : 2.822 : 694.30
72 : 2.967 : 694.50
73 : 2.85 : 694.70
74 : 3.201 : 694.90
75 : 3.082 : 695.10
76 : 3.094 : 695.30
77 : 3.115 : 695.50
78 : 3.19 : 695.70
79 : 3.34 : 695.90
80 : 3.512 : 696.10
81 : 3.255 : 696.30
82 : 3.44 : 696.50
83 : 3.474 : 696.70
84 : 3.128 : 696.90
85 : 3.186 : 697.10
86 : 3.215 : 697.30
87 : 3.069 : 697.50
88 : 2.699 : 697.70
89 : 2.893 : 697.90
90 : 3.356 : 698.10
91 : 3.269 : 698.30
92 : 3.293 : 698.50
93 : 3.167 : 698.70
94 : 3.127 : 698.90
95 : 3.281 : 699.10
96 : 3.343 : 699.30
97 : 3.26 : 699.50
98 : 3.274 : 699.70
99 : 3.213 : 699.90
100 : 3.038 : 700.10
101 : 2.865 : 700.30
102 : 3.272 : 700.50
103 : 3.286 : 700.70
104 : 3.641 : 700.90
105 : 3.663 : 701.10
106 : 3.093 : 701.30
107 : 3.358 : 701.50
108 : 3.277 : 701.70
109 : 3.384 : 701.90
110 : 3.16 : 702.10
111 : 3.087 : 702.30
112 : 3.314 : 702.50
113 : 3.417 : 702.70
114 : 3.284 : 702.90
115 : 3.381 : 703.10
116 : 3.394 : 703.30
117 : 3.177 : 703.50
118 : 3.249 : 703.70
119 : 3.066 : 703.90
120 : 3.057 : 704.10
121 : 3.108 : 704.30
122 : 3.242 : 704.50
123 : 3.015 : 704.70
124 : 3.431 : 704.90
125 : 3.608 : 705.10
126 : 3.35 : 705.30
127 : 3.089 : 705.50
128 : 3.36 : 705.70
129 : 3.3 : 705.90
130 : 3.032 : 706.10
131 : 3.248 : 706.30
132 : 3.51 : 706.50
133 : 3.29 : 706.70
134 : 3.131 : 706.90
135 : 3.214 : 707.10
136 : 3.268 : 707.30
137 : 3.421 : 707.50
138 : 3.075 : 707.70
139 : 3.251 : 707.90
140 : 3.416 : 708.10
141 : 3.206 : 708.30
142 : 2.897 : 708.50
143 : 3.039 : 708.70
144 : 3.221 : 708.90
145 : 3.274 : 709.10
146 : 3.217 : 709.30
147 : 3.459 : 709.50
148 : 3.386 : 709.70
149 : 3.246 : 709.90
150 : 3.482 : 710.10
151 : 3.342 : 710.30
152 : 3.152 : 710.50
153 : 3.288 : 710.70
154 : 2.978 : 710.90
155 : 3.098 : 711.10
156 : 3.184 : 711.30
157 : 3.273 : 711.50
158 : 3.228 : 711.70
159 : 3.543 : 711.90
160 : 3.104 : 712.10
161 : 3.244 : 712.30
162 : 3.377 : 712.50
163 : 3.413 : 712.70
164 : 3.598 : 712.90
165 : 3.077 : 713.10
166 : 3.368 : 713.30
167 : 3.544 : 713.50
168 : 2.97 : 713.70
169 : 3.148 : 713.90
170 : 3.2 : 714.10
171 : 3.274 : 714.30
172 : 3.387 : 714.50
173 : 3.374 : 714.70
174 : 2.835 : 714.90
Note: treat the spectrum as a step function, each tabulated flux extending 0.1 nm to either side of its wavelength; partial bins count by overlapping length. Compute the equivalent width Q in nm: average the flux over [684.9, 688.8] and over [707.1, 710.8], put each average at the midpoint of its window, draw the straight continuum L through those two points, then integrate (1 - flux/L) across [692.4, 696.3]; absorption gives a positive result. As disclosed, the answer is 0.17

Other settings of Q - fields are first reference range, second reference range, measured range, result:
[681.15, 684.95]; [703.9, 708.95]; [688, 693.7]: 0.05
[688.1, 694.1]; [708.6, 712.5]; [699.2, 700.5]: 0.03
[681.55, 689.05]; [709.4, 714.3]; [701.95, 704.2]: 0.03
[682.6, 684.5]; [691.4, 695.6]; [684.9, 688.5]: -0.14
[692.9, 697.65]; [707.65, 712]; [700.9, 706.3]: -0.09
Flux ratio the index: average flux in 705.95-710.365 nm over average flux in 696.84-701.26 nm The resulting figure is 1.0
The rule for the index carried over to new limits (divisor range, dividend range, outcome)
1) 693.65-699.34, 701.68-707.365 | 1.03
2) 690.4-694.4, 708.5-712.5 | 1.01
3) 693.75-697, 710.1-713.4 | 1.03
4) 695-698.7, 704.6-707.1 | 1.02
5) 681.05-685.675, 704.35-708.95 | 0.99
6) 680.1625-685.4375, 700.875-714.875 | 0.99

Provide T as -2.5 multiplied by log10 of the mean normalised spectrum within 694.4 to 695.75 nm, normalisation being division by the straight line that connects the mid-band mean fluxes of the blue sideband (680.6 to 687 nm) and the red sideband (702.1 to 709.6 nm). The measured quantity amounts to 0.07 mag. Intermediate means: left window 3.3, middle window 3.07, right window 3.24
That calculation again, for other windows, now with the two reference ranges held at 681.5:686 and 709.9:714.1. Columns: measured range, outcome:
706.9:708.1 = 0.01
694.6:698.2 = 0.03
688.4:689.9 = 0.01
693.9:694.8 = 0.09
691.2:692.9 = 0.03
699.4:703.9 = 0.00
